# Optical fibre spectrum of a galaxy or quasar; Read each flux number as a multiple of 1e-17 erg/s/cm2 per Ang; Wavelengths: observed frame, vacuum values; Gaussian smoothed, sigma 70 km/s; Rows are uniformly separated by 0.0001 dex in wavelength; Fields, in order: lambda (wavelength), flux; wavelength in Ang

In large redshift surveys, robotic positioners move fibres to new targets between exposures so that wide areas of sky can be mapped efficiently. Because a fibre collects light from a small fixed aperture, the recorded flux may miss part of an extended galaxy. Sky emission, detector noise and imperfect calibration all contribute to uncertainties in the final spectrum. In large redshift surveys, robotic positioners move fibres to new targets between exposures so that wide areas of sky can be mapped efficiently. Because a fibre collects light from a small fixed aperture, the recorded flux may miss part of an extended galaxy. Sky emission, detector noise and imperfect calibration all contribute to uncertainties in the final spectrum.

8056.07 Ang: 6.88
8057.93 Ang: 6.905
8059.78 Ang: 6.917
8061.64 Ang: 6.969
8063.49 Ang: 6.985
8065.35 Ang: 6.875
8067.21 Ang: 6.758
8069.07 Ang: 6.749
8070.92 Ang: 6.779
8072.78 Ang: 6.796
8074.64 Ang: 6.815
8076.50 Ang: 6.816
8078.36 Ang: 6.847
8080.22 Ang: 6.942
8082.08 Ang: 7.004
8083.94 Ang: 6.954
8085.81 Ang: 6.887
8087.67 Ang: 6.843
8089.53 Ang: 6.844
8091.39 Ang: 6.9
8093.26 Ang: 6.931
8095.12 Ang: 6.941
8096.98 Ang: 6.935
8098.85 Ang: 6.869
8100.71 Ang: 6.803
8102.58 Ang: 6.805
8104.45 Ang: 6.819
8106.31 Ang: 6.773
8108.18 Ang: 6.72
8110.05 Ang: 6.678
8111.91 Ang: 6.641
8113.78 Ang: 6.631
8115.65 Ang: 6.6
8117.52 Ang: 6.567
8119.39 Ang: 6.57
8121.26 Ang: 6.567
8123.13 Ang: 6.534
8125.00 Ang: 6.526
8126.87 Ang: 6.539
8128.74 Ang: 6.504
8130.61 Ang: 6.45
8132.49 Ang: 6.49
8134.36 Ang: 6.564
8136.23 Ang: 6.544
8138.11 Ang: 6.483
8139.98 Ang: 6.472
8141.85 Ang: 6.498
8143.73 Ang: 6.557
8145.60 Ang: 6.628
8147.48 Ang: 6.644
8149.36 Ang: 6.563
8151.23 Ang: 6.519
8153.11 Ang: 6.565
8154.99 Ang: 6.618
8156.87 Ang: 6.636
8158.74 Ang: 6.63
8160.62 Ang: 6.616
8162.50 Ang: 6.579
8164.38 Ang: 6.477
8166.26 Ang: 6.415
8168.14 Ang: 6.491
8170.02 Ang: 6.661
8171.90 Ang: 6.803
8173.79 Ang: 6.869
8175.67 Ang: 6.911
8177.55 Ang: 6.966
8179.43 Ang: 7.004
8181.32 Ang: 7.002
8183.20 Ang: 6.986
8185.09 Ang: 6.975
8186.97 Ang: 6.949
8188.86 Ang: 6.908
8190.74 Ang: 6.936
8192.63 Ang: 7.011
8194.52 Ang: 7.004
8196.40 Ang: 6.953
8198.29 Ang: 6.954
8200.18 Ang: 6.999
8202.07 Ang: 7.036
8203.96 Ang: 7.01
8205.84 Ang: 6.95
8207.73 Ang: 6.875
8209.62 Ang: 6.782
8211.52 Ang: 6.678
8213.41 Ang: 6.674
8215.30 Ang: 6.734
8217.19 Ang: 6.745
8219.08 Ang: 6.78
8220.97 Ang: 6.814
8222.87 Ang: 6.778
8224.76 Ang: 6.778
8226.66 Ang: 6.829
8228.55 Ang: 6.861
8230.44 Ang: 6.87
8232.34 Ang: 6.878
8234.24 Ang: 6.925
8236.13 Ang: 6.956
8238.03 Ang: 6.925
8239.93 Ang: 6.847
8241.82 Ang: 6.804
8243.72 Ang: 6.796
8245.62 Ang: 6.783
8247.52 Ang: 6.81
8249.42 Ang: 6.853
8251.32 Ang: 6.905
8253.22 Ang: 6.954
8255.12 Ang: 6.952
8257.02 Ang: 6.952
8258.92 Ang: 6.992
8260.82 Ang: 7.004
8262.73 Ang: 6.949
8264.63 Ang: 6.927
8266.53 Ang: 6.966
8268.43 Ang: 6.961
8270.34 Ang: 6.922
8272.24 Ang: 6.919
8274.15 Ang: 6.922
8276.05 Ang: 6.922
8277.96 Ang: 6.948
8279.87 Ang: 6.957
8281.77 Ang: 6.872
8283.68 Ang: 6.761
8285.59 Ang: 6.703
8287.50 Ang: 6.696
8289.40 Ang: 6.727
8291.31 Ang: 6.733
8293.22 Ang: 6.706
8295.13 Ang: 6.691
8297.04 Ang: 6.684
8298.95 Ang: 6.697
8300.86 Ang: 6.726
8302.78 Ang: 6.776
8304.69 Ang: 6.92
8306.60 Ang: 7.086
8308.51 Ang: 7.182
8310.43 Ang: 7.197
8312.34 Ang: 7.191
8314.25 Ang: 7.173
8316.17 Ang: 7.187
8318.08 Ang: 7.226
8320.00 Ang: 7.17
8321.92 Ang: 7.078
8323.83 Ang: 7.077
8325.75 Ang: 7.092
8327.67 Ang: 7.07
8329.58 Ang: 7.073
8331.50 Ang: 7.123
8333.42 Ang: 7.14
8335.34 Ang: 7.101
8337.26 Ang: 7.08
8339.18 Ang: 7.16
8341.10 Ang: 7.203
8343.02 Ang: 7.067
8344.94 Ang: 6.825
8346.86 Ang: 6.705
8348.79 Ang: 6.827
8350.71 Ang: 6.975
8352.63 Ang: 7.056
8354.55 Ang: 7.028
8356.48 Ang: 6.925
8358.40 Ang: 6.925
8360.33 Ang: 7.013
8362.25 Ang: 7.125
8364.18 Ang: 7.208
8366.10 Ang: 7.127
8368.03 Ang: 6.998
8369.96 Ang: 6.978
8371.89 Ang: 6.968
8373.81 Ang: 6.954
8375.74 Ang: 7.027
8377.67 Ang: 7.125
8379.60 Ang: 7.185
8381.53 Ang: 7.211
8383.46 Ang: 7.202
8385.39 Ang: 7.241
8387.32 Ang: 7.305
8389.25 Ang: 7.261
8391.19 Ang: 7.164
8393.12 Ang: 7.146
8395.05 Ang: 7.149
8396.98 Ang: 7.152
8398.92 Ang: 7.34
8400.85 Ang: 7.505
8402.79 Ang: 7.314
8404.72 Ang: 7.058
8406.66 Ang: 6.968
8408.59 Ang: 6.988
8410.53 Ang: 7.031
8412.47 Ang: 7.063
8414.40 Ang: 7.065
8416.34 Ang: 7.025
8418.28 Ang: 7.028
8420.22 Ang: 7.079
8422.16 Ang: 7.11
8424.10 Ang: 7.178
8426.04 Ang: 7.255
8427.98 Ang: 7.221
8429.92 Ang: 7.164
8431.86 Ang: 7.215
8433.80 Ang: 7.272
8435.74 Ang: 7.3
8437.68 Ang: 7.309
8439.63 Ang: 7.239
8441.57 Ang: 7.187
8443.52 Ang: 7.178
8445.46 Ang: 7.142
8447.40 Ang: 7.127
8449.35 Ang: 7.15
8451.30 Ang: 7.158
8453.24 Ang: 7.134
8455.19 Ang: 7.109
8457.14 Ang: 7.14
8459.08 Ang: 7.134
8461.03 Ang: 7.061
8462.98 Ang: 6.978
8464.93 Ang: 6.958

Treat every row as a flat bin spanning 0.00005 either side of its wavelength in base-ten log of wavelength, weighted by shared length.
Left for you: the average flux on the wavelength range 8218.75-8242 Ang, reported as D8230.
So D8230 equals 6.85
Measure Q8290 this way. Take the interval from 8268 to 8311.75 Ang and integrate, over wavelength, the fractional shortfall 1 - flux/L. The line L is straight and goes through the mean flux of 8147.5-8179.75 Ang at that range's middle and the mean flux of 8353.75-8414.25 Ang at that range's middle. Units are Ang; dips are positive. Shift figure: 0.4 Ang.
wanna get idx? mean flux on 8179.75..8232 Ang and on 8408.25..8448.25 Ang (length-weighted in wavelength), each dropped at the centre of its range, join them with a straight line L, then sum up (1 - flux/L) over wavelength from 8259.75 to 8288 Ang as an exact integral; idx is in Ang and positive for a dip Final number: 0.3 Ang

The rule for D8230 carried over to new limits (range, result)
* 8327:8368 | 7.04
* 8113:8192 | 6.66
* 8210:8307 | 6.84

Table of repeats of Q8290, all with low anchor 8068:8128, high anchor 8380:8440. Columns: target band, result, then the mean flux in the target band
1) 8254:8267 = 0.04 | 6.96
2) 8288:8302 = 0.63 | 6.71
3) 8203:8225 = 0.38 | 6.8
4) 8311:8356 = 0.05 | 7.07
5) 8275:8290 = 0.40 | 6.83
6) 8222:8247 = 0.36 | 6.85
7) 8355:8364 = 0.12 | 7.01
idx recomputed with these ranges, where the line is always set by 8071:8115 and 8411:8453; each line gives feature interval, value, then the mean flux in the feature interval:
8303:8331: -0.25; 7.12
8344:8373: 0.46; 6.98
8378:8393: -0.21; 7.21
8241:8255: 0.27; 6.85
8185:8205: -0.13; 6.98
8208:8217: 0.28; 6.73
